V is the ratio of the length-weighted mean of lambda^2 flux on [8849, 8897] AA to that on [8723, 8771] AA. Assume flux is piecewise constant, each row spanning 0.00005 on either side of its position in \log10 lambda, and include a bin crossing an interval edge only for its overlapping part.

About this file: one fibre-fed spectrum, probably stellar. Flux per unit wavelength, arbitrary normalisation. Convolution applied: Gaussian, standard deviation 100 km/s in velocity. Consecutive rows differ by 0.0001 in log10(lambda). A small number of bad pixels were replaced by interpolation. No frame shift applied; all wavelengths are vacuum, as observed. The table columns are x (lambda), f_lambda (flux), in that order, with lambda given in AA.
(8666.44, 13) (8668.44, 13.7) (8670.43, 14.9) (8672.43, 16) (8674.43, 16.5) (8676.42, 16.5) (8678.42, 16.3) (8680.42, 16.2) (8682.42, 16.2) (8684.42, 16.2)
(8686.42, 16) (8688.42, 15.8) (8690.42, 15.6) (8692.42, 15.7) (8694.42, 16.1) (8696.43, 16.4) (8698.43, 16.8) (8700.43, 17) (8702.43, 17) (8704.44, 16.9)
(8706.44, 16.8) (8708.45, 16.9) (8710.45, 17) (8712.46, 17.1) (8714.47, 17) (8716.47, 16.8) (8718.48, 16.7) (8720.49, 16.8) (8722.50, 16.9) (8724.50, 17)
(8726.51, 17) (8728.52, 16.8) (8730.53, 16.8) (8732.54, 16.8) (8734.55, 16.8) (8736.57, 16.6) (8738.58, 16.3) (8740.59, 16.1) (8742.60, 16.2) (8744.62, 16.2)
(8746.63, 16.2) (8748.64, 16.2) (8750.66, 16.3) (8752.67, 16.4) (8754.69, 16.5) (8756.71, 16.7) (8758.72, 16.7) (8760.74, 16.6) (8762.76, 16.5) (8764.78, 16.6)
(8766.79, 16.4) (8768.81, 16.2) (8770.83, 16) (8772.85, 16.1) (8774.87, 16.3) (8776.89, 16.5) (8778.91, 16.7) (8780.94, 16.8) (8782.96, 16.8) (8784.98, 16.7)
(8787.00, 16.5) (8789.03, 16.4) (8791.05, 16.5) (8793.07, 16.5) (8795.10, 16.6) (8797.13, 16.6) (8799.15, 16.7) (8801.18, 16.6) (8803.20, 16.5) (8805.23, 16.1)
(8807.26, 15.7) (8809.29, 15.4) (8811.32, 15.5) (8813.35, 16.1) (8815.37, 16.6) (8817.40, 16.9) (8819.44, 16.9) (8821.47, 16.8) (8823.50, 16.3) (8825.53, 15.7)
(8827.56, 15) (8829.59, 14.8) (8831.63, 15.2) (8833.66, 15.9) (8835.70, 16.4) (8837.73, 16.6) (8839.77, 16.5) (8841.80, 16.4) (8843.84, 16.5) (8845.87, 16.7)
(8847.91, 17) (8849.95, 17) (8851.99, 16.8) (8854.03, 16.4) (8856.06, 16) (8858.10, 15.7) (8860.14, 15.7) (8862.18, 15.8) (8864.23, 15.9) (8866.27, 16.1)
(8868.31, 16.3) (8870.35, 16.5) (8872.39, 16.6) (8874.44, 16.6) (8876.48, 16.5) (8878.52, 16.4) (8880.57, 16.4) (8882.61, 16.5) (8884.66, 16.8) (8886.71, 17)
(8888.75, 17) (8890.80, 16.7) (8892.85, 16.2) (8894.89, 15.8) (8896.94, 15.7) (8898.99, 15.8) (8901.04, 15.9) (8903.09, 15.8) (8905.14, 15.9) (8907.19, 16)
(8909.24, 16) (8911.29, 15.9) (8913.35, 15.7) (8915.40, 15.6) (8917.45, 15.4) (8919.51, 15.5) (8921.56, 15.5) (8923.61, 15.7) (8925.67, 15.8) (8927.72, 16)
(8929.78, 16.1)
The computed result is 1.02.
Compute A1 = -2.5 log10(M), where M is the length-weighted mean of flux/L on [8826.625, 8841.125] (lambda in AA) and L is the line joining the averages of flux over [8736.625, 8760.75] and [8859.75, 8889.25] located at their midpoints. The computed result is 0.04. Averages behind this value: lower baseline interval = 16.4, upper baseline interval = 16.4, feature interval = 15.8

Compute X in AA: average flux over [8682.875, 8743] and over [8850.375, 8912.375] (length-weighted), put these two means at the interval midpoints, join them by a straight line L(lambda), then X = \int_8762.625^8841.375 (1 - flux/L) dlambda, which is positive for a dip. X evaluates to 0.6 AA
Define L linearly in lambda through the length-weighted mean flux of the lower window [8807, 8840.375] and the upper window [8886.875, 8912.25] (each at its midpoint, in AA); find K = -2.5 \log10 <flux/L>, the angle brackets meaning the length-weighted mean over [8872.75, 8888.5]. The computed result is -0.04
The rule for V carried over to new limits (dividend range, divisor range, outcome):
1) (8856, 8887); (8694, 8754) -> 1.01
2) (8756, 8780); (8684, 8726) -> 1.00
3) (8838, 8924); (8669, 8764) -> 1.02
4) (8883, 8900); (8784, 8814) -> 1.03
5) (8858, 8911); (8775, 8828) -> 1.01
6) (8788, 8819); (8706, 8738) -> 0.99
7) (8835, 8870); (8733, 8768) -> 1.02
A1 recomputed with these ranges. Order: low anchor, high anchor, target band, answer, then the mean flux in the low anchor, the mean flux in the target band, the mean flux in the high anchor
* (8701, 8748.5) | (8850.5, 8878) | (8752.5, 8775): 0.011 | 16.7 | 16.4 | 16.2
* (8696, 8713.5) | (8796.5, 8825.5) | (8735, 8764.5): 0.016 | 16.9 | 16.4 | 16.3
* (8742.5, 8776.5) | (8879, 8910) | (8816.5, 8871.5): 0.005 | 16.4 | 16.2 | 16.2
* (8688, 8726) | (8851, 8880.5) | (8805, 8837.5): 0.026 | 16.7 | 16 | 16.2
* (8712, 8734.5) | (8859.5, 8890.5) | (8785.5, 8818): 0.021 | 16.9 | 16.3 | 16.4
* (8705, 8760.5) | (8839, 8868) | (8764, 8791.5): 0.004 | 16.7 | 16.5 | 16.3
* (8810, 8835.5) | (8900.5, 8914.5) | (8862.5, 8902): -0.029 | 16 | 16.3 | 15.9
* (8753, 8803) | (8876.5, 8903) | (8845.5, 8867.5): 0.008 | 16.5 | 16.3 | 16.3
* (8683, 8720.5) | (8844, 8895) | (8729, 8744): 0.001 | 16.5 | 16.5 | 16.4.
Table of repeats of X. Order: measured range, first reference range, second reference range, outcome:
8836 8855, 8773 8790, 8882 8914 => -0.35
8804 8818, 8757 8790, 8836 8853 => 0.48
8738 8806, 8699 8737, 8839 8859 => 1.16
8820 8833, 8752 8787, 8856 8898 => 0.56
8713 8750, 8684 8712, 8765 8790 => -0.37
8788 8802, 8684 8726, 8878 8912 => -0.11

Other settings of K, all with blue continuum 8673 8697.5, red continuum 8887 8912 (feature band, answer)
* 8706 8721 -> -0.05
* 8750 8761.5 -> -0.03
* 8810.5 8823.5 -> -0.02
